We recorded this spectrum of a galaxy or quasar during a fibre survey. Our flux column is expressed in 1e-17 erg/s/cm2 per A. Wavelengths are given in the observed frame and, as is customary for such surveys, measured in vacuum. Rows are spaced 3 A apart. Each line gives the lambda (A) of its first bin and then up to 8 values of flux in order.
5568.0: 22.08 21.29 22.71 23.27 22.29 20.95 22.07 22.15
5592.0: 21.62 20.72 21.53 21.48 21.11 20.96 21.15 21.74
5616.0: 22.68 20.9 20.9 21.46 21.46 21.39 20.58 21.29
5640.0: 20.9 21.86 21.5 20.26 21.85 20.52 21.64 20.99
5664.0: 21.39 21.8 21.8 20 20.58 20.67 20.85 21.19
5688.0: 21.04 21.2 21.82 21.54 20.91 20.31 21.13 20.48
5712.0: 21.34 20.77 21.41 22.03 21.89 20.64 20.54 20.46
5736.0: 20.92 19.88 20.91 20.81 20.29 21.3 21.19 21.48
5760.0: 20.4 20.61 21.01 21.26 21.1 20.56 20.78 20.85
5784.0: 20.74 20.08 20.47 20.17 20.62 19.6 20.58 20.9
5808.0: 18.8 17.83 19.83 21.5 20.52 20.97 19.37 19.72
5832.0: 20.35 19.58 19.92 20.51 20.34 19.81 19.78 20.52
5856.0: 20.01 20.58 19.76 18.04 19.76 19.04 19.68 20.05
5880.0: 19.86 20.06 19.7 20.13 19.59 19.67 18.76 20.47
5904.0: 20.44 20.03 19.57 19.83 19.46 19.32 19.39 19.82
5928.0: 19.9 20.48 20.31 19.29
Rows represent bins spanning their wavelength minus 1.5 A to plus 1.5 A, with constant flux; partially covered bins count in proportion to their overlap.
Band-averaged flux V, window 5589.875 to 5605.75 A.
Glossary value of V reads 21.3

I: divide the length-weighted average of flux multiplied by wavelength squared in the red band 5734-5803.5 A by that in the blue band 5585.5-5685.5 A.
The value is 1.02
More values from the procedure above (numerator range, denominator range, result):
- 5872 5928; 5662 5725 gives 1.00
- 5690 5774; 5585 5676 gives 1.02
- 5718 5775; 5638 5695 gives 1.02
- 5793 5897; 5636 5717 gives 1.00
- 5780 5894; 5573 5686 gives 1.01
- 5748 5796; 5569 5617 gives 1.02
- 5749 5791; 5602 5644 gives 1.03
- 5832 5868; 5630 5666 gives 1.01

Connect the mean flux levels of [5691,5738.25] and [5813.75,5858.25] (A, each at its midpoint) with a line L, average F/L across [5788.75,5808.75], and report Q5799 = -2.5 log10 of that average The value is 0.01 mag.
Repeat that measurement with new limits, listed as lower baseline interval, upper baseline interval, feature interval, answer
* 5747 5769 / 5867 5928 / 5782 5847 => 0.02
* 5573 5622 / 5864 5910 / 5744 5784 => -0.02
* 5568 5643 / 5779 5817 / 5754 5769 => -0.03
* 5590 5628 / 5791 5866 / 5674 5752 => -0.01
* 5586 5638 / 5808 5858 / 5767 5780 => -0.03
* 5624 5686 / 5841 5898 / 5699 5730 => -0.02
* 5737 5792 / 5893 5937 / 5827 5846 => 0.01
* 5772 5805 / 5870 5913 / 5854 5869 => 0.02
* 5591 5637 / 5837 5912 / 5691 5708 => -0.02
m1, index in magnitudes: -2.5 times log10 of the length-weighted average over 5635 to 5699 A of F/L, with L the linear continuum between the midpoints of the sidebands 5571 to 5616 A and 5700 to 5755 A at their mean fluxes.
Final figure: 0.01 mag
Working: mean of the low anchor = 21.7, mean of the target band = 21.2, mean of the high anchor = 20.9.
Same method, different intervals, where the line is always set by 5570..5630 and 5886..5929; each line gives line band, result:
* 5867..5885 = 0.01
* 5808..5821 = 0.03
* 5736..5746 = 0.01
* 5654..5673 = 0.00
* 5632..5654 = 0.01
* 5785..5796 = 0.01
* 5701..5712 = 0.01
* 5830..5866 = 0.01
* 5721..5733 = -0.01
